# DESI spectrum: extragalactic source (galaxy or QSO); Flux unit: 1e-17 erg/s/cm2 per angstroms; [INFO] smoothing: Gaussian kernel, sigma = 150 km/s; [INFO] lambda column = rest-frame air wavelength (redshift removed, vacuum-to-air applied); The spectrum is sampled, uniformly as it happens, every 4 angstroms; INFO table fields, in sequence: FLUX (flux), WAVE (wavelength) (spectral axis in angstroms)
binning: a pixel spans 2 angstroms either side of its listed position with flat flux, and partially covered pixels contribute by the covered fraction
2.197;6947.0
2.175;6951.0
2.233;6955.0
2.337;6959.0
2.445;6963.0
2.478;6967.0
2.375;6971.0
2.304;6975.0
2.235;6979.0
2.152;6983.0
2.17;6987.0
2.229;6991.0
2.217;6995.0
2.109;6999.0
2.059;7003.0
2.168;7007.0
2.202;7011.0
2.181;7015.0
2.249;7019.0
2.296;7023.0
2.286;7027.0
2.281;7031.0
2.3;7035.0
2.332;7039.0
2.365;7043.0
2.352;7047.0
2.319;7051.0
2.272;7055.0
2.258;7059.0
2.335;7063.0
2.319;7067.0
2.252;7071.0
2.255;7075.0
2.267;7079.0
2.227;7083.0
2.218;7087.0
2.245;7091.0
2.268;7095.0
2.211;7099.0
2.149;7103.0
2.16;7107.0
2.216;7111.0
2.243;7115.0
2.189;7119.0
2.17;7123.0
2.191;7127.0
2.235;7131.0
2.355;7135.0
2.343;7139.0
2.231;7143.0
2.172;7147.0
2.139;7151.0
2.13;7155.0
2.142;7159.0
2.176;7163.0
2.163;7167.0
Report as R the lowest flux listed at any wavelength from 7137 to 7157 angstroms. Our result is 2.13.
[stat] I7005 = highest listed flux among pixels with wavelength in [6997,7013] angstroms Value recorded 2.202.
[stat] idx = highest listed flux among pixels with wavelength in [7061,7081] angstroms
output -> 2.335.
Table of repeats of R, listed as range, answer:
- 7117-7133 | 2.17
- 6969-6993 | 2.152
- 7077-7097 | 2.218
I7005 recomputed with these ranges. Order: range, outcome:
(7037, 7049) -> 2.365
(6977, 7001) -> 2.235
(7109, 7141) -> 2.355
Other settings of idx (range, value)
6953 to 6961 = 2.337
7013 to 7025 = 2.296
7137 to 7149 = 2.343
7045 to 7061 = 2.352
